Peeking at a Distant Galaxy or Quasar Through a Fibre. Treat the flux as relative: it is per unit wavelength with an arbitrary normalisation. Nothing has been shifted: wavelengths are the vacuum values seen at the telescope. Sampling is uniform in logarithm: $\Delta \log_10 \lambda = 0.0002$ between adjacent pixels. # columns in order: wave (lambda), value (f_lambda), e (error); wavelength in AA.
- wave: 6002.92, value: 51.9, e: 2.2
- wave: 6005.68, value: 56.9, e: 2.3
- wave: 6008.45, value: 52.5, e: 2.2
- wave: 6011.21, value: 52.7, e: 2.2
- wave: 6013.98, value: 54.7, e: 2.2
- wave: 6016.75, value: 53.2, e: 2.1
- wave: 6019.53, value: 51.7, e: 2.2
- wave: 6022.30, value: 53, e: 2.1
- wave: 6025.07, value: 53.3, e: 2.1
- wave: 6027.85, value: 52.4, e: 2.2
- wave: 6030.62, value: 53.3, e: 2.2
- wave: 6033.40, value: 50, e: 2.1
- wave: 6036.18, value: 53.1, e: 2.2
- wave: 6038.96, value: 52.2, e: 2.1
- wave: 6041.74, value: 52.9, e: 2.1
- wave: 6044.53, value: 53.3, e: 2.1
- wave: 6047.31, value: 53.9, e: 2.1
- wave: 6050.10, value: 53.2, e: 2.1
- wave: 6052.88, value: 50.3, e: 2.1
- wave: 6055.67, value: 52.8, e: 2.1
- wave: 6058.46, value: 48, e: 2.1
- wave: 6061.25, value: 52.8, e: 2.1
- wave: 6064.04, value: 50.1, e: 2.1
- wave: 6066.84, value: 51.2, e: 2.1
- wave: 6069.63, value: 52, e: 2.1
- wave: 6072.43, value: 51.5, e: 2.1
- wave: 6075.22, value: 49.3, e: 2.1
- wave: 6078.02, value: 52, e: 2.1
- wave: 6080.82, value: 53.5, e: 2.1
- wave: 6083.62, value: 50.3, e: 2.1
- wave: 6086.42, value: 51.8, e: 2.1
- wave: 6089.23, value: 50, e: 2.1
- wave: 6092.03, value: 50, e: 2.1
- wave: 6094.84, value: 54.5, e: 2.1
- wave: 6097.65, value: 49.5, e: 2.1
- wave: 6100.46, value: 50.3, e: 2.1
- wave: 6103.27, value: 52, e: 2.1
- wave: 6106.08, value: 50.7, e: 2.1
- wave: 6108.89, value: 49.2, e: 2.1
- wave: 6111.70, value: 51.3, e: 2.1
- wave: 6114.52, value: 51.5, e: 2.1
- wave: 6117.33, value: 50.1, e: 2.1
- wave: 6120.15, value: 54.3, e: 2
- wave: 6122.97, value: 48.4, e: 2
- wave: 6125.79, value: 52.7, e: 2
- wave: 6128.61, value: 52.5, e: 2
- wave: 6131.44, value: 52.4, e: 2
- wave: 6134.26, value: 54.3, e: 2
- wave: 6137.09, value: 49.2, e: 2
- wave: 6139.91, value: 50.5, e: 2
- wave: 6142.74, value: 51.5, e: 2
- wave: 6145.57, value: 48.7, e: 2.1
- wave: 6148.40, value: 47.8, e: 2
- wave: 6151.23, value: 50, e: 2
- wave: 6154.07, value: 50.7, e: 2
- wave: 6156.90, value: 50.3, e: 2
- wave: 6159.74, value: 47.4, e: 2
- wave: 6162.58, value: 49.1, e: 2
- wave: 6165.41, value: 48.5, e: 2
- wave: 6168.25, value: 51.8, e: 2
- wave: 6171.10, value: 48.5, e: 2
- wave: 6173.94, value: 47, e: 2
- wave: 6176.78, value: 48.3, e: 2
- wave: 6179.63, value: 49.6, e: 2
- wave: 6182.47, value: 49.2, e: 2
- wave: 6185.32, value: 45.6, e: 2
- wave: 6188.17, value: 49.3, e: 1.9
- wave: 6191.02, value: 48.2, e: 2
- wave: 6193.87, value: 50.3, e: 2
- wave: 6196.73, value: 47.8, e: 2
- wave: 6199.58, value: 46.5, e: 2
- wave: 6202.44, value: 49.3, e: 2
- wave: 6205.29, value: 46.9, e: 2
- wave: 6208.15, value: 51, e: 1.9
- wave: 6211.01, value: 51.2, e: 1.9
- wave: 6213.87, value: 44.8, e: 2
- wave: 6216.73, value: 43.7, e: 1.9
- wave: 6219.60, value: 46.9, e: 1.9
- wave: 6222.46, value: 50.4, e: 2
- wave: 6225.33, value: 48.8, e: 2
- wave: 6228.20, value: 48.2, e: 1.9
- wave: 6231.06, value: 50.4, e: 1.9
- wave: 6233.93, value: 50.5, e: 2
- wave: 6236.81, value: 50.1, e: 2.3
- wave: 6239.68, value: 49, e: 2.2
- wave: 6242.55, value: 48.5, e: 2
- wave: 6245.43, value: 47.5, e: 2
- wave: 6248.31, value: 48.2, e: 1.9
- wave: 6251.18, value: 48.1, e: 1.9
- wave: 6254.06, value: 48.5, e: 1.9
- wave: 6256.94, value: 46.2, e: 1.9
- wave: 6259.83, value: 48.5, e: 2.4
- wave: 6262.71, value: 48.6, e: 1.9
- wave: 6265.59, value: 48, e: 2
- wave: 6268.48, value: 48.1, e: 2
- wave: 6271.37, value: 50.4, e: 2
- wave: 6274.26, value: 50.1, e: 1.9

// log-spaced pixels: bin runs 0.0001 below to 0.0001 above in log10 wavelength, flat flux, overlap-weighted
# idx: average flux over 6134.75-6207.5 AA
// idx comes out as 49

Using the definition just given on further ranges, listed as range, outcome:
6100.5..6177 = 50.4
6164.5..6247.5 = 48.5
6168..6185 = 48.6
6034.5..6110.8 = 51.5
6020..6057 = 52.6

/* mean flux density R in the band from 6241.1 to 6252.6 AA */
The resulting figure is 48.1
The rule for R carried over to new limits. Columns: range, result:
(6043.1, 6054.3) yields 52.7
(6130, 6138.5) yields 51.9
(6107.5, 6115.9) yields 50.7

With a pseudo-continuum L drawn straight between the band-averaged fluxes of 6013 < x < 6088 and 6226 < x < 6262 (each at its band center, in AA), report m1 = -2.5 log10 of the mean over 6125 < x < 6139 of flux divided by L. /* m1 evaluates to -0.03 mag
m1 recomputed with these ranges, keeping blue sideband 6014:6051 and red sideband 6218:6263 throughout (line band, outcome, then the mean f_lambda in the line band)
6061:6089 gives 0.013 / 51.3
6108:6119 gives 0.010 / 50.7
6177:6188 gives 0.033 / 48.3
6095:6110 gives 0.014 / 50.7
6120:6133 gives -0.020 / 51.9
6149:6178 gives 0.023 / 49.1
